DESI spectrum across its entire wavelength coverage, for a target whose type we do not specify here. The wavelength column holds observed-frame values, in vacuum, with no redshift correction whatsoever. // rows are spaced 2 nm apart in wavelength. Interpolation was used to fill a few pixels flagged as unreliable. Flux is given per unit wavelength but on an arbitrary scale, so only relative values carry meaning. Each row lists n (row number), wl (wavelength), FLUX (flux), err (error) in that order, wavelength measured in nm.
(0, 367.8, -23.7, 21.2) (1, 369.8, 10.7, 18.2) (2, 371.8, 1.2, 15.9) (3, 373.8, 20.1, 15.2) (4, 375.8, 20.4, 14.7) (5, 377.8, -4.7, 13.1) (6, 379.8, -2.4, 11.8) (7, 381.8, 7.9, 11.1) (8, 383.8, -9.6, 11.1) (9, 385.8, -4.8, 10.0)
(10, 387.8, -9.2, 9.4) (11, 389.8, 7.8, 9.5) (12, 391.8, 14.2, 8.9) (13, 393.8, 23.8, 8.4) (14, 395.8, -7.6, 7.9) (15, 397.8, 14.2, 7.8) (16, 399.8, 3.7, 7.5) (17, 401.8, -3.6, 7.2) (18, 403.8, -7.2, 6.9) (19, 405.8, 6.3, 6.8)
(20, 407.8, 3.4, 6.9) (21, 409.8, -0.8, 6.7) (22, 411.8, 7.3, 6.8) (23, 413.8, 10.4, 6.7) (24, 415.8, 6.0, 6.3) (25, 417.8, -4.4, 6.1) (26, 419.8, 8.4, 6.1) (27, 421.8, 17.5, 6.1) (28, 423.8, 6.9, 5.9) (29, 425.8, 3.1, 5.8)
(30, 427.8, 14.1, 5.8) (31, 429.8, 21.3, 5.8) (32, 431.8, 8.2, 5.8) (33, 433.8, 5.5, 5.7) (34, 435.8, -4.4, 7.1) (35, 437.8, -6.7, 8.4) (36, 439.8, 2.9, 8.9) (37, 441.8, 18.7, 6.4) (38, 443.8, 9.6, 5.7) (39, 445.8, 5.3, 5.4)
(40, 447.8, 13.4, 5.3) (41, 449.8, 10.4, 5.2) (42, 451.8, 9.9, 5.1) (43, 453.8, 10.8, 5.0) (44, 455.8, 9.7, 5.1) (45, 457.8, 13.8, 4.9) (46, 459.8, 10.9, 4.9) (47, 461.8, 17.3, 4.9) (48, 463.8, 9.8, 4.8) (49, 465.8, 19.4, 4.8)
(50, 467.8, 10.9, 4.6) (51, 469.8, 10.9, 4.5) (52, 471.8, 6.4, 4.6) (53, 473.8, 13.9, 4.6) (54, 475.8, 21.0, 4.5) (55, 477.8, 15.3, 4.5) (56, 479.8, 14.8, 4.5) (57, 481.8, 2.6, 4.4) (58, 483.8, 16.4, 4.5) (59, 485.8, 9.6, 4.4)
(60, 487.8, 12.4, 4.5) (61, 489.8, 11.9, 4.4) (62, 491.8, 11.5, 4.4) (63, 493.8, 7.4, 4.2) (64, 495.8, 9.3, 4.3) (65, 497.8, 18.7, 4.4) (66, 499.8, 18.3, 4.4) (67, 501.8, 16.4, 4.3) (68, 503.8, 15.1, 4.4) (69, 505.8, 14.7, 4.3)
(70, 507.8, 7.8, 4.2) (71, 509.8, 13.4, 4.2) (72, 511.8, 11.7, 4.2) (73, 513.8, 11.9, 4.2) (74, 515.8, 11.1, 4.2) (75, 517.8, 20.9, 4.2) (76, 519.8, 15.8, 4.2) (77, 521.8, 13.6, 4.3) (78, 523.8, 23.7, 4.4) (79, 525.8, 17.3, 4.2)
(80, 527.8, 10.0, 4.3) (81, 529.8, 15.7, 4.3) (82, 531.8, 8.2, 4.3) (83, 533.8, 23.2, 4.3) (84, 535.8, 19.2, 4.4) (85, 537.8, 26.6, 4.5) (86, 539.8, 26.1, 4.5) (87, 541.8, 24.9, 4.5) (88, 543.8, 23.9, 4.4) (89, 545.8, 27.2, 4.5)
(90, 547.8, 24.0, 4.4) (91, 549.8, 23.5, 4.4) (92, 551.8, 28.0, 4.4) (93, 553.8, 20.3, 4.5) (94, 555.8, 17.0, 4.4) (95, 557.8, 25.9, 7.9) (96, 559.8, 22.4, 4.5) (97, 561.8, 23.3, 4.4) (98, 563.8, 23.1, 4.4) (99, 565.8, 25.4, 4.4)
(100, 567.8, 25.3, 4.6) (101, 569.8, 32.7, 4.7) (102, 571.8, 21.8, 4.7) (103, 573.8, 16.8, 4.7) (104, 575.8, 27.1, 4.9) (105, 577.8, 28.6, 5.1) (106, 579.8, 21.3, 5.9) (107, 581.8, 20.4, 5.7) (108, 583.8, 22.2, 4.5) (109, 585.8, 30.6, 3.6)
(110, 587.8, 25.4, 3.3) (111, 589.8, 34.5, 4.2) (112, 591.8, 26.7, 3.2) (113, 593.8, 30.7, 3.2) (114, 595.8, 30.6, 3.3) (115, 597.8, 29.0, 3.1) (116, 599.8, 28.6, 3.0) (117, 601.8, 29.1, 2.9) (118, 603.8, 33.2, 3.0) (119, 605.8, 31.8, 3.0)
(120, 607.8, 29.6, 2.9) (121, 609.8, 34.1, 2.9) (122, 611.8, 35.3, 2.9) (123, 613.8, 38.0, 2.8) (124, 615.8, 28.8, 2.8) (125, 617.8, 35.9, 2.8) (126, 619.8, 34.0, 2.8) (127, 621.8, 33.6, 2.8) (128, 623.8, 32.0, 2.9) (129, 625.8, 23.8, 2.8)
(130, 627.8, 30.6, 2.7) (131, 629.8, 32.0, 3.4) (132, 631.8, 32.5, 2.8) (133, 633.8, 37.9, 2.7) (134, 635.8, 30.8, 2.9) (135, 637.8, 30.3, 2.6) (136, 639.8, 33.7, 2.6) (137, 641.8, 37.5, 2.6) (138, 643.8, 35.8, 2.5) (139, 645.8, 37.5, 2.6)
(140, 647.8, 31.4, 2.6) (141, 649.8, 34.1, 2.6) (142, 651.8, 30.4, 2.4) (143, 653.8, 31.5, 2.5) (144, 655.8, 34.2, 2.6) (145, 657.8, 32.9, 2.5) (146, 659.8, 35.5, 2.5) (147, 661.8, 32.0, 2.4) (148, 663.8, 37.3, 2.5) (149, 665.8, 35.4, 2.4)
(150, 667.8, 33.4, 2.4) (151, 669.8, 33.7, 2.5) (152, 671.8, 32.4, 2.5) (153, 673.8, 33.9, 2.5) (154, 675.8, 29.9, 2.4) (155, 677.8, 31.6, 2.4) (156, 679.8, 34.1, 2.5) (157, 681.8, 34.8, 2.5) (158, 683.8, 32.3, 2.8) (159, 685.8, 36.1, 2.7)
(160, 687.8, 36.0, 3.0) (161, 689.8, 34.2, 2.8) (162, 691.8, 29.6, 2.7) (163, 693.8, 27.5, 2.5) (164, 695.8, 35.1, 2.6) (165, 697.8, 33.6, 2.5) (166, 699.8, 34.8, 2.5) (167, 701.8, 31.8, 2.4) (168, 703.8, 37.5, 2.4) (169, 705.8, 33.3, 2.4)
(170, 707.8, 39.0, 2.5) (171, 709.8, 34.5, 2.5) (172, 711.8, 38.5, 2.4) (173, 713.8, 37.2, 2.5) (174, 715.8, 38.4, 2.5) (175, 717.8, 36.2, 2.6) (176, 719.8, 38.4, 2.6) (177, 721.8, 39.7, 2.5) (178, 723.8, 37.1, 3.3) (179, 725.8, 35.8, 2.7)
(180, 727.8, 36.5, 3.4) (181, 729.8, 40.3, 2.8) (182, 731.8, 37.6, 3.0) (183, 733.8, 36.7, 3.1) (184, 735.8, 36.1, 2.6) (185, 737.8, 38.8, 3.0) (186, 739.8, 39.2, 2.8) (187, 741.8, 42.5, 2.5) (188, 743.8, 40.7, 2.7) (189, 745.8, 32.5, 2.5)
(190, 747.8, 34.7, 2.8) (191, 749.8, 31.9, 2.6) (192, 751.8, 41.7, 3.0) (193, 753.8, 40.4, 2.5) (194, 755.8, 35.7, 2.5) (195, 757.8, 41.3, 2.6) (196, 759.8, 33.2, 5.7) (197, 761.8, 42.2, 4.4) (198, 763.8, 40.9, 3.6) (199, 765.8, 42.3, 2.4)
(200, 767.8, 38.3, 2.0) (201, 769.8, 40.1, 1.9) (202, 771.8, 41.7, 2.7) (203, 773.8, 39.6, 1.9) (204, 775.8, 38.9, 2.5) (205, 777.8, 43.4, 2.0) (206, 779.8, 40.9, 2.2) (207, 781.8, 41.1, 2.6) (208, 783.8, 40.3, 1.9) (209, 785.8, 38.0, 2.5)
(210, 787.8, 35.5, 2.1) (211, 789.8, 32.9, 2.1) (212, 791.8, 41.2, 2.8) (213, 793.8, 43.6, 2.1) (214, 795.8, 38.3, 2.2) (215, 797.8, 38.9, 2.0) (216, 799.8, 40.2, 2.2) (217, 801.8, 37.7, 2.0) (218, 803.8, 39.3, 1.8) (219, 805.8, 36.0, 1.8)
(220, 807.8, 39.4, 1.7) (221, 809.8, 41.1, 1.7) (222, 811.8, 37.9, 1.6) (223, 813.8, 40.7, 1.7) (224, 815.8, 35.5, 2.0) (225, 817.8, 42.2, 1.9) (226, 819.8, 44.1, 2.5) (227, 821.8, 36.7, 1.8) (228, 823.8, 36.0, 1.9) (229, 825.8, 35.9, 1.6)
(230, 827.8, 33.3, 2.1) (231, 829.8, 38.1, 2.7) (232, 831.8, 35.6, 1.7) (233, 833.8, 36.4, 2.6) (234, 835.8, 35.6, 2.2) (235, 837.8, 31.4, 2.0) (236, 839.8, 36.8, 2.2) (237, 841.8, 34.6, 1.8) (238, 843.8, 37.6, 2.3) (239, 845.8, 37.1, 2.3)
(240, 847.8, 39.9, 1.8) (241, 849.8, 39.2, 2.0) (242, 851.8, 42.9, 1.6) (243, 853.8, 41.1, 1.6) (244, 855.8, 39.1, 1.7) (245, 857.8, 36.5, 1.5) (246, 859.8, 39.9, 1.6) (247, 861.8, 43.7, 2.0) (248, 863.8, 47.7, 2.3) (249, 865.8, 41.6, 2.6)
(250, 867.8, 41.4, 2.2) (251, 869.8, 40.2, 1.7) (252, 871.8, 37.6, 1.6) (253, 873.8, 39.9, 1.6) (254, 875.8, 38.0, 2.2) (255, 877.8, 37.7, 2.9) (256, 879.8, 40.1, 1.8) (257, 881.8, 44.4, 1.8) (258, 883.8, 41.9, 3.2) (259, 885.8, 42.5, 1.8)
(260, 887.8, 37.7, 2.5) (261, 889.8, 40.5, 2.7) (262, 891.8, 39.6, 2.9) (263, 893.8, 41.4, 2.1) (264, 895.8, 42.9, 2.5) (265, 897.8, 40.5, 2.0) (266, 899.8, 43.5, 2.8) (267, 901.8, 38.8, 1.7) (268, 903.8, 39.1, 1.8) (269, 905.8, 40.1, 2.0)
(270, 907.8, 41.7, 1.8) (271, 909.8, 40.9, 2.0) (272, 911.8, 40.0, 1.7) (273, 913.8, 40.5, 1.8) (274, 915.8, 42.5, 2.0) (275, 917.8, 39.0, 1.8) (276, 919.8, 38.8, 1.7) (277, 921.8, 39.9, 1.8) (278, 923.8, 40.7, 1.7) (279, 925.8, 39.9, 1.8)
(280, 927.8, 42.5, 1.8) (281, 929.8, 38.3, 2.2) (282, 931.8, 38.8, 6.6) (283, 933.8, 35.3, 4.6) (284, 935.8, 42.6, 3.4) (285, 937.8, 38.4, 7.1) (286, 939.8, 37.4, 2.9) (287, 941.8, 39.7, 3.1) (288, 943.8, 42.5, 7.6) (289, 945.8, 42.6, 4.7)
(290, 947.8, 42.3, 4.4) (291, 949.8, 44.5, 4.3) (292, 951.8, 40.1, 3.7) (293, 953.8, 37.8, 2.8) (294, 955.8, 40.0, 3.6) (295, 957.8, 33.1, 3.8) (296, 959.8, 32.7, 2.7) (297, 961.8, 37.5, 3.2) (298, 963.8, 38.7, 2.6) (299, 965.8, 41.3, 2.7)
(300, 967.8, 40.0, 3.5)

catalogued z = 0.339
